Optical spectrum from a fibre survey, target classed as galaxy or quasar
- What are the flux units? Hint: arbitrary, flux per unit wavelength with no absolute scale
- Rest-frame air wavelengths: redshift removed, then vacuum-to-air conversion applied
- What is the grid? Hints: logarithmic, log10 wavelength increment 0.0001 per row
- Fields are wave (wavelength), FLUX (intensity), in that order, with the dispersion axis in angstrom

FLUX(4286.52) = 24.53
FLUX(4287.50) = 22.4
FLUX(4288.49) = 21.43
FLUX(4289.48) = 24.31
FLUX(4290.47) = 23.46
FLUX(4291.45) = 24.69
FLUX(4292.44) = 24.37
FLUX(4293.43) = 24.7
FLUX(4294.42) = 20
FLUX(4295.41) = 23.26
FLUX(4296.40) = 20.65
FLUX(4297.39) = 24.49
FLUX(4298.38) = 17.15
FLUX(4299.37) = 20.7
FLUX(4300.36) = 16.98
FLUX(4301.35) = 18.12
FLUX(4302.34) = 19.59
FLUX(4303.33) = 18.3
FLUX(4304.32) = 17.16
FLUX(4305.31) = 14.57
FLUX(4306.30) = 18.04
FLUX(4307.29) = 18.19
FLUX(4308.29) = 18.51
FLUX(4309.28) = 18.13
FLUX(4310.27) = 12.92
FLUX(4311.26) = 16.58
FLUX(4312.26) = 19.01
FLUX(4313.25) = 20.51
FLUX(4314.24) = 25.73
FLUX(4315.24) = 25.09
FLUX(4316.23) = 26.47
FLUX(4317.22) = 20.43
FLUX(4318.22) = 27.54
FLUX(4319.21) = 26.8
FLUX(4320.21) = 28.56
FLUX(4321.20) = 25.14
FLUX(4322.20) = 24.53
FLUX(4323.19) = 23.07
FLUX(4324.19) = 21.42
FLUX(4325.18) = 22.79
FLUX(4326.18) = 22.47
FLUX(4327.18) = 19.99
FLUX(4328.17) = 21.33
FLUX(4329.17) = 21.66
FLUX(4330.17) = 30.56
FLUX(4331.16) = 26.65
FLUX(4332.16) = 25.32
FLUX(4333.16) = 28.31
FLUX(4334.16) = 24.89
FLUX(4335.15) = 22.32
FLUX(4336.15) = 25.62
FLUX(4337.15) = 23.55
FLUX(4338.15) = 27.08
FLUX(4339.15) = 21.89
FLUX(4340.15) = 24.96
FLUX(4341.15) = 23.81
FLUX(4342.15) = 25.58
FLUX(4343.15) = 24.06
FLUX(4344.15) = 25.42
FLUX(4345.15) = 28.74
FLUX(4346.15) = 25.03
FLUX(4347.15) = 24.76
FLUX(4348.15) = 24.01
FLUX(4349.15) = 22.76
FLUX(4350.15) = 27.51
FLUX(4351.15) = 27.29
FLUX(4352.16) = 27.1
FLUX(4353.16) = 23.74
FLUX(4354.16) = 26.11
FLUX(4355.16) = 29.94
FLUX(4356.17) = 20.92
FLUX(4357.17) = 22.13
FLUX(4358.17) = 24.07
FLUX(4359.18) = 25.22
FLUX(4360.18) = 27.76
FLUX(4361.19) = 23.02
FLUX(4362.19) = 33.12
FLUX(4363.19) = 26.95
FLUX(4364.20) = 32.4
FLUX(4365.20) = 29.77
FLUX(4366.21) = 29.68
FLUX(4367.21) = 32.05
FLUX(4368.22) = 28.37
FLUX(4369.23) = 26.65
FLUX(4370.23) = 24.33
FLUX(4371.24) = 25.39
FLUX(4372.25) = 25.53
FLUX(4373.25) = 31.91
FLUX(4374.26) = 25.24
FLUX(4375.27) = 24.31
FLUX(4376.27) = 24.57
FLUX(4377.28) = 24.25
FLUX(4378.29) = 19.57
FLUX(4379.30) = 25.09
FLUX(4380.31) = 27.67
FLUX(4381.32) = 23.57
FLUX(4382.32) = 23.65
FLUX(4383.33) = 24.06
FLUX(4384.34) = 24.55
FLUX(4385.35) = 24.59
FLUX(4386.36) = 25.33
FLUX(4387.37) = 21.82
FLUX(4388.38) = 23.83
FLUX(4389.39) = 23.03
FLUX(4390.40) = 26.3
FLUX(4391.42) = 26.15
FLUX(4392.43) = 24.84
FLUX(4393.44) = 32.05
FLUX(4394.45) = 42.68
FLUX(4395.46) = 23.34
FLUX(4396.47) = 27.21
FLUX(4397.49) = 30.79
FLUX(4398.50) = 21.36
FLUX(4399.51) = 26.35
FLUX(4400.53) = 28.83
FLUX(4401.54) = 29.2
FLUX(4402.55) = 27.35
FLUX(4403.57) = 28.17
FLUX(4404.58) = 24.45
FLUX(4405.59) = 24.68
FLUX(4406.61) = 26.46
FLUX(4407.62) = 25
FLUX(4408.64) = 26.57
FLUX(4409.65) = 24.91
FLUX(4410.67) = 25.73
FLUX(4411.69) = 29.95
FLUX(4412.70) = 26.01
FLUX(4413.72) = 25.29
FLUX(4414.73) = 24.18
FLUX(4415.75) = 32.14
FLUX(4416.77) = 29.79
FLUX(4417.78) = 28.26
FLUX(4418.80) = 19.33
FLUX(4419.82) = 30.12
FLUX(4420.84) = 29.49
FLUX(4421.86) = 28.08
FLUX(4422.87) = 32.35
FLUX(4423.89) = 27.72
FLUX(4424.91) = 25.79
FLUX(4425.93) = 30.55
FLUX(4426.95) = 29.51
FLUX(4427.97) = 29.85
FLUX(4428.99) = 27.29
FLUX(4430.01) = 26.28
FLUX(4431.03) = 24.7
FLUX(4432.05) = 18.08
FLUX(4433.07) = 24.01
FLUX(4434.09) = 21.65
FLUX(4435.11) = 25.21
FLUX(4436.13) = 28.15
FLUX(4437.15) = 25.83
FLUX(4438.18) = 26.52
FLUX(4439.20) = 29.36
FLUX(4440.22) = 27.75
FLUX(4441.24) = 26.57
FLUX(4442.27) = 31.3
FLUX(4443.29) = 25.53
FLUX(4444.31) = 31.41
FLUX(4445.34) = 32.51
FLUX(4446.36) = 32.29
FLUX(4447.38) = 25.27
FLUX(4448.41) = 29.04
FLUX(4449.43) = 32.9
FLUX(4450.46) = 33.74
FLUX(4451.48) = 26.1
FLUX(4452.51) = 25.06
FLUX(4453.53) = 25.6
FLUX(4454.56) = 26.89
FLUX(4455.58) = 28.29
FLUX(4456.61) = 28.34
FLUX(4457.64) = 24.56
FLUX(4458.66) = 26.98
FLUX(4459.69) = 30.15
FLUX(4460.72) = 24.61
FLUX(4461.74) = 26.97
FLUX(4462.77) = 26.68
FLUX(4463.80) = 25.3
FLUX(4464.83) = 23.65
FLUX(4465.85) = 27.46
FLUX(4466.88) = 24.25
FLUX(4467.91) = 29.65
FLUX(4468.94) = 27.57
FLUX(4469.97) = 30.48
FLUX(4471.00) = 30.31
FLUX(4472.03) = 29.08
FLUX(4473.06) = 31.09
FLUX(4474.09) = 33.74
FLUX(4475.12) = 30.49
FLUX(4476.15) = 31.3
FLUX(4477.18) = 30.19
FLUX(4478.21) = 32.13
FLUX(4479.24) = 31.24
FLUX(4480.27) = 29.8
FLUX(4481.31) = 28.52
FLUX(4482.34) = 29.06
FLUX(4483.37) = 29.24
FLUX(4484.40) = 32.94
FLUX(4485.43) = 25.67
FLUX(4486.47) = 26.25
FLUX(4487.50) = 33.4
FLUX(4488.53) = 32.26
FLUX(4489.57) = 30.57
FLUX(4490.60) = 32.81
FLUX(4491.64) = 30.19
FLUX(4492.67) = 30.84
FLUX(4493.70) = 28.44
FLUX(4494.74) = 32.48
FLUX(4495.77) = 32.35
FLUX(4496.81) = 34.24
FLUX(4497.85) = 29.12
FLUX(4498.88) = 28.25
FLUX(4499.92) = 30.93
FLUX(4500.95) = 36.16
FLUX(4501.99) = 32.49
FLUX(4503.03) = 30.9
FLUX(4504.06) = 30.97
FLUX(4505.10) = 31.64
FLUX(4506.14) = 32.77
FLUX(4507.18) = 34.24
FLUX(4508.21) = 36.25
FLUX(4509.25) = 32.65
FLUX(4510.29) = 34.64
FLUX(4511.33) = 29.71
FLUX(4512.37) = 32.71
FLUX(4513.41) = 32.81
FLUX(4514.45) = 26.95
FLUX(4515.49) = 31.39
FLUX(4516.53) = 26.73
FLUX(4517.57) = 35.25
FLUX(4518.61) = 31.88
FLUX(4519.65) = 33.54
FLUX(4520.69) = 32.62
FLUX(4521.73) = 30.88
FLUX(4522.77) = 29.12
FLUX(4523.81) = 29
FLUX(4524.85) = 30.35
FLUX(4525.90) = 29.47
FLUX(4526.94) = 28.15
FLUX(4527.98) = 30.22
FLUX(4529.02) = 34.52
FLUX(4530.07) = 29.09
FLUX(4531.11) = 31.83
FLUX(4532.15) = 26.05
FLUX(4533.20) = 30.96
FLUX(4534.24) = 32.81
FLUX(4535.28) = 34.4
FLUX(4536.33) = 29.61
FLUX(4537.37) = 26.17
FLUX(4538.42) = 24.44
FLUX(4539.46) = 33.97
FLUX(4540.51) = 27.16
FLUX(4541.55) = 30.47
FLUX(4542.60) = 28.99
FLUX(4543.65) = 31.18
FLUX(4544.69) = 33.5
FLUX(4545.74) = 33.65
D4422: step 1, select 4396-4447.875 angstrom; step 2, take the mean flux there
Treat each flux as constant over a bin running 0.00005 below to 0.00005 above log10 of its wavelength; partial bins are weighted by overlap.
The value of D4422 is 27.2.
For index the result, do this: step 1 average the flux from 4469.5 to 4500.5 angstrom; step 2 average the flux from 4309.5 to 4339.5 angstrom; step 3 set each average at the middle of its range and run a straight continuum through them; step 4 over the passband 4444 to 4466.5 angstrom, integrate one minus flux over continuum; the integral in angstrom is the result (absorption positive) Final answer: 1.10 angstrom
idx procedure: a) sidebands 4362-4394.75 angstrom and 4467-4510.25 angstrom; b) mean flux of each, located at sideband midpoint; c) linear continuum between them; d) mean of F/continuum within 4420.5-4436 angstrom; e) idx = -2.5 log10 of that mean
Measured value 0.07 mag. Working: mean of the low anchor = 26.6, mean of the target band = 26.7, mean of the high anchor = 31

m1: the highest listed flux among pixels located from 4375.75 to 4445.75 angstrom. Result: 42.68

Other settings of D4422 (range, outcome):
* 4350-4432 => 26.7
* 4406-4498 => 28.3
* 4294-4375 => 23.9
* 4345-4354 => 25.6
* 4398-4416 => 26.4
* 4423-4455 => 27.6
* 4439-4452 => 29.5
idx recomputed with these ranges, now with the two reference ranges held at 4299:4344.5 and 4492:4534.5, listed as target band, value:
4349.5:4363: -0.09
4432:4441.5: 0.09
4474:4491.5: -0.02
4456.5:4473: 0.07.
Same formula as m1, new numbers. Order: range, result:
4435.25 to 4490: 33.74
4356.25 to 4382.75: 33.12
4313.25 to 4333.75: 30.56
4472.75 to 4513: 36.25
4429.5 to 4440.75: 29.36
